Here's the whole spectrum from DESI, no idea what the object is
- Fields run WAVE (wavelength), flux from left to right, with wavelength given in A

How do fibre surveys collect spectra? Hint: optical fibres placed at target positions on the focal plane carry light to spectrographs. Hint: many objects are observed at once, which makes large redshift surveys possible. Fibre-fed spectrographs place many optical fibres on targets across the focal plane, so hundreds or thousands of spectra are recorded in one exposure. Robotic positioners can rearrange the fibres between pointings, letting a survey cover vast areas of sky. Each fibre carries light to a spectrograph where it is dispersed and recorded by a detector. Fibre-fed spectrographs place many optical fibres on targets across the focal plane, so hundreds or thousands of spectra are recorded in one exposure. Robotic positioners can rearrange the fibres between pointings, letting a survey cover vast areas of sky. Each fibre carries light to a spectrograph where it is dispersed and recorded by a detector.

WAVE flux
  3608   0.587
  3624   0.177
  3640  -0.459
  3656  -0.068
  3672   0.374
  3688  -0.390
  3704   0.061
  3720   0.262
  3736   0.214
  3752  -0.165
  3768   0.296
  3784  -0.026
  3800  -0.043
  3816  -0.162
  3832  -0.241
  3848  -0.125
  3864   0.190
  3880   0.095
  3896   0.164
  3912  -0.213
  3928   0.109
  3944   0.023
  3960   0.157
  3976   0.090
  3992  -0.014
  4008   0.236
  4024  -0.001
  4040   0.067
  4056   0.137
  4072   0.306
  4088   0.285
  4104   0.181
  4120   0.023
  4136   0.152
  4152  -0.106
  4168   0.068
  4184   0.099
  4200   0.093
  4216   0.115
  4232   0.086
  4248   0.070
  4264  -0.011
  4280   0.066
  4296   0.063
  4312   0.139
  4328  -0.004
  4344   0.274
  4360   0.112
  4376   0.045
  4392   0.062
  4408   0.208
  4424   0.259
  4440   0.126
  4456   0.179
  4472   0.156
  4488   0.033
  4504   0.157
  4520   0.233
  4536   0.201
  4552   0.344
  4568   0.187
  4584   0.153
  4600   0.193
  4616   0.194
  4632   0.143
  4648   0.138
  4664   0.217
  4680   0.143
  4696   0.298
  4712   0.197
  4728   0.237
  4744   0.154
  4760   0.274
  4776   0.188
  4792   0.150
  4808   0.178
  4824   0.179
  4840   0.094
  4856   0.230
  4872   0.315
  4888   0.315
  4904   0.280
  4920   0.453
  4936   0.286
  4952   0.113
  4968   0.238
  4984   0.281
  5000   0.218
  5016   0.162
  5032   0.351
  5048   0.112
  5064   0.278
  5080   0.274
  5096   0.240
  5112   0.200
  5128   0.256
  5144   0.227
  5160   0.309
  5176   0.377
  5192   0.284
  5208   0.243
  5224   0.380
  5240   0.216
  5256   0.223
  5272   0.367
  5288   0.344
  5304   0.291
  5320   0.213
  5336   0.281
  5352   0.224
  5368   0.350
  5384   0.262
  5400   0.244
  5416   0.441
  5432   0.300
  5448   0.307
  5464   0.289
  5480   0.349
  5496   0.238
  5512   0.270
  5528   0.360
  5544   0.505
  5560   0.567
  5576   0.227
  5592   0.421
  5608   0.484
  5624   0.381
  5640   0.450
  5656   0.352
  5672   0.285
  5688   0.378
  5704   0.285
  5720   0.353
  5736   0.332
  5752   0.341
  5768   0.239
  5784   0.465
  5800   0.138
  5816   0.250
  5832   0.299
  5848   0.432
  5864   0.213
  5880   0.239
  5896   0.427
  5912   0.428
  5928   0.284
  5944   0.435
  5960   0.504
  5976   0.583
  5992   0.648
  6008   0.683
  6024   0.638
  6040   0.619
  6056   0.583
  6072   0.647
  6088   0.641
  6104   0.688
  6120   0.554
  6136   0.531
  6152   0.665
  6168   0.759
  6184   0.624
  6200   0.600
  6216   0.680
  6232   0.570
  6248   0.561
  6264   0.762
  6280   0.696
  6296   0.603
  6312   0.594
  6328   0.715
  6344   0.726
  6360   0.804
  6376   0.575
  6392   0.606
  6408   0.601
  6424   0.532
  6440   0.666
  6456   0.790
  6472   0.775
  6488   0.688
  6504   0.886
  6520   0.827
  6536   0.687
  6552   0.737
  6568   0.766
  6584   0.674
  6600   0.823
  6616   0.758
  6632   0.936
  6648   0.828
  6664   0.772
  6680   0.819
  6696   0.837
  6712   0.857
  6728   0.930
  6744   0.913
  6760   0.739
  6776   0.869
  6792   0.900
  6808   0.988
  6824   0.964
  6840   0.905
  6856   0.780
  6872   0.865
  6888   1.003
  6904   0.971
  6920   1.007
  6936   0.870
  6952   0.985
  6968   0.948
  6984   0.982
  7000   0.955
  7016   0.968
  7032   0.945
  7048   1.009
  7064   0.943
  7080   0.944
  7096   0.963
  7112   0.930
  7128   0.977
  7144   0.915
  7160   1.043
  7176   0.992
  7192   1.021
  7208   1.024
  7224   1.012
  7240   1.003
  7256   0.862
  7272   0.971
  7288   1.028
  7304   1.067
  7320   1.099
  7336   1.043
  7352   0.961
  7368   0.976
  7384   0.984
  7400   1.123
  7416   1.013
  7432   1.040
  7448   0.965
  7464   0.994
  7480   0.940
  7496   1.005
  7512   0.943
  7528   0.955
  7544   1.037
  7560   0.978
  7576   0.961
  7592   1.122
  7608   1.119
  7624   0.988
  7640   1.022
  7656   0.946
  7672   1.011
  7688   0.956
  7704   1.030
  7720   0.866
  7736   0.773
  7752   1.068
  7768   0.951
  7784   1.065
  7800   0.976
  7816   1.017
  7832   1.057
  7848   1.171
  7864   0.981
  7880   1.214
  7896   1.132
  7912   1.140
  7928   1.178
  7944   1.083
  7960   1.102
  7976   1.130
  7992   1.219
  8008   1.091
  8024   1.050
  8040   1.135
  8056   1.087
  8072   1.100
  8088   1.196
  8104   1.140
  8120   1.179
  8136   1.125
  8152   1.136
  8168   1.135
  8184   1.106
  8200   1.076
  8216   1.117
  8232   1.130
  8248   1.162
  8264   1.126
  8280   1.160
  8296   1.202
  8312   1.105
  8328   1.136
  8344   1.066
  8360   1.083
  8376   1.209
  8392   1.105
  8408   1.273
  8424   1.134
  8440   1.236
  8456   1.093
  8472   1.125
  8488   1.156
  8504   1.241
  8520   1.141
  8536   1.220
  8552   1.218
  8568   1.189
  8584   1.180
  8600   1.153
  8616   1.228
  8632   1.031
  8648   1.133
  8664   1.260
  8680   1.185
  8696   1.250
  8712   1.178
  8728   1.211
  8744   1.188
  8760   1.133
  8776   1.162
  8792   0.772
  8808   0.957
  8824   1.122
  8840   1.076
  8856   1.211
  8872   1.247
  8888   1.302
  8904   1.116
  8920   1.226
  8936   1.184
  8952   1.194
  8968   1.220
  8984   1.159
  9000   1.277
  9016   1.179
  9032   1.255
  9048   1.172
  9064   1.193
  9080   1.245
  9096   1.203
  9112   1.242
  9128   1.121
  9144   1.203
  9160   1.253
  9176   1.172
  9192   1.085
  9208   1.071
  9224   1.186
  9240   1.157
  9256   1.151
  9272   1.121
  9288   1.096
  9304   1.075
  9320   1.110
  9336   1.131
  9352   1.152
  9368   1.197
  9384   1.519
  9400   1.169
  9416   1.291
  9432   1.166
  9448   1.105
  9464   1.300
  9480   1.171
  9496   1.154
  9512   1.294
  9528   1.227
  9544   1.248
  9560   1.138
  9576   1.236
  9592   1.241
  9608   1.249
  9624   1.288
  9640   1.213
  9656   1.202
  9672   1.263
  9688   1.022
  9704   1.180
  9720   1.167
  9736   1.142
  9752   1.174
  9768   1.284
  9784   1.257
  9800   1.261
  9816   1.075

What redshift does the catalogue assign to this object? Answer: 0.49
